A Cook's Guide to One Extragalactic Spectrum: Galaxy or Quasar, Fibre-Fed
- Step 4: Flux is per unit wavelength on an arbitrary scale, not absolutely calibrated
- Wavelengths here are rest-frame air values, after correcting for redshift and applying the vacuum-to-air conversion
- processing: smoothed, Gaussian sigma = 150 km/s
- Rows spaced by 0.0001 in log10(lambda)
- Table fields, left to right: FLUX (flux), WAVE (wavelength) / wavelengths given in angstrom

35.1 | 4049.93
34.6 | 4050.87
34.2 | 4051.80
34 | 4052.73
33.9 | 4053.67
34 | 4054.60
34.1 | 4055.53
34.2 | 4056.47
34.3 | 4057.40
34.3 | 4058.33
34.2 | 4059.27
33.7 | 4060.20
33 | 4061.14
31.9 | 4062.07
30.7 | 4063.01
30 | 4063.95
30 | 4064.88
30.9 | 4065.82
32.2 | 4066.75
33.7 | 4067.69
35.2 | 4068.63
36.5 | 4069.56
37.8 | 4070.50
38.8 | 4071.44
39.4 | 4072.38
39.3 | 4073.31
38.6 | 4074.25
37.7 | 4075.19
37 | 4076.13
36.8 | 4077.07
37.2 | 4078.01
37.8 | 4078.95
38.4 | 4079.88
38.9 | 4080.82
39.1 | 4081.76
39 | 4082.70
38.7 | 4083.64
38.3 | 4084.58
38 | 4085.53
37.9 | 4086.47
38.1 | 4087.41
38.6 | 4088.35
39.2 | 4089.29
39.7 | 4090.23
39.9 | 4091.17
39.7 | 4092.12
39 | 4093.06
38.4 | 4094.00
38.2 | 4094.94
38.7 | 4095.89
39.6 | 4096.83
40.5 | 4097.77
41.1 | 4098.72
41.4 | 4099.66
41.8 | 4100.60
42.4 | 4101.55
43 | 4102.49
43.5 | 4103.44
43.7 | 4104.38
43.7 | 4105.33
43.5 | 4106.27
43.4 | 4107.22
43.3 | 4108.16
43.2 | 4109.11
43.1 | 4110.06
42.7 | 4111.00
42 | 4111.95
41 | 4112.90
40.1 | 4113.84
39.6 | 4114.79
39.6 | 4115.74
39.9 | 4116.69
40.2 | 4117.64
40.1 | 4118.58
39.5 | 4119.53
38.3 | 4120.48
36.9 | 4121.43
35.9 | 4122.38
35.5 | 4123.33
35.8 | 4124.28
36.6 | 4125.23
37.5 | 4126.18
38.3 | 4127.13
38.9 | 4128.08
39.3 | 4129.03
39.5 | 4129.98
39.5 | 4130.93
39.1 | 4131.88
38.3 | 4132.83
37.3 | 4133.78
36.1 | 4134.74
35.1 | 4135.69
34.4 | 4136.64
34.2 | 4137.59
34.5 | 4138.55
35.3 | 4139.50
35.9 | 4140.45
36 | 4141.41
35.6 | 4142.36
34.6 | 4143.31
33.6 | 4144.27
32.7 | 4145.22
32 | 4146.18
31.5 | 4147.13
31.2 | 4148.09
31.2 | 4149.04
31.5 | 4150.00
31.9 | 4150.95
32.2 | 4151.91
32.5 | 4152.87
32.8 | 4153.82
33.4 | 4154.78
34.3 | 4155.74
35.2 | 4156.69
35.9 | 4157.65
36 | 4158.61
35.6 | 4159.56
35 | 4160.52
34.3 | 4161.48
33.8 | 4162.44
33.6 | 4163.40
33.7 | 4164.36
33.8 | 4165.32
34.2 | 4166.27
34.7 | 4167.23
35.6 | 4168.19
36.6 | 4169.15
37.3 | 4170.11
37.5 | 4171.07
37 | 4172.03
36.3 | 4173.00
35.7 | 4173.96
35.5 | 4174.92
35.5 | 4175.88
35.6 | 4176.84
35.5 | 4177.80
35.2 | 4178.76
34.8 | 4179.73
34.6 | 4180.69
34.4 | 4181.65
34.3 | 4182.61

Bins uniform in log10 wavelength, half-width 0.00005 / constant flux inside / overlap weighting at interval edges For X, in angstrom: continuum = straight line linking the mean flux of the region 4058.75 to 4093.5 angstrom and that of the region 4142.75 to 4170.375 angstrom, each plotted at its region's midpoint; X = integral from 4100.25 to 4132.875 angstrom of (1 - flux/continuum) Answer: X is -4.68 angstrom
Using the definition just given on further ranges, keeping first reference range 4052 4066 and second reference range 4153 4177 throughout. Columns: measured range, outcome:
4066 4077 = -1.2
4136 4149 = 0.3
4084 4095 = -1.7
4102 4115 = -3.3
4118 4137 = -1.8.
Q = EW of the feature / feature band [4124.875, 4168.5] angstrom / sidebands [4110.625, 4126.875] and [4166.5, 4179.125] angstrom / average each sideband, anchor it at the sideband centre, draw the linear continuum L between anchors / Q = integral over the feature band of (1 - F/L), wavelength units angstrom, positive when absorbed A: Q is 2.83 angstrom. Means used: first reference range 38.8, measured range 35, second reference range 36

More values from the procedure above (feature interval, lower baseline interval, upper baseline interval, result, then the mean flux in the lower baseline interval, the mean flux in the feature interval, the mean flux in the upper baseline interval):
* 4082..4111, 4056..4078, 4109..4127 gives -2.5 angstrom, 34.8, 40.6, 39.2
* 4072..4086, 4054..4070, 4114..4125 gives -1.5 angstrom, 33.1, 38.3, 38.3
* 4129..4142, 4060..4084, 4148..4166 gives -0.9 angstrom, 35.9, 36.7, 33.6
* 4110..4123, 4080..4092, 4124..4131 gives -0.5 angstrom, 38.8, 39.8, 38.2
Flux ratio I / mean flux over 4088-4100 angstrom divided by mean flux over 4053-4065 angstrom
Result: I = 1.20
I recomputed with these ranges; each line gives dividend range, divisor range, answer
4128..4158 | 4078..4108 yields 0.87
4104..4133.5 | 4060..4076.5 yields 1.15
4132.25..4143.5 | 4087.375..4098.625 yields 0.91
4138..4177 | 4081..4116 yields 0.85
